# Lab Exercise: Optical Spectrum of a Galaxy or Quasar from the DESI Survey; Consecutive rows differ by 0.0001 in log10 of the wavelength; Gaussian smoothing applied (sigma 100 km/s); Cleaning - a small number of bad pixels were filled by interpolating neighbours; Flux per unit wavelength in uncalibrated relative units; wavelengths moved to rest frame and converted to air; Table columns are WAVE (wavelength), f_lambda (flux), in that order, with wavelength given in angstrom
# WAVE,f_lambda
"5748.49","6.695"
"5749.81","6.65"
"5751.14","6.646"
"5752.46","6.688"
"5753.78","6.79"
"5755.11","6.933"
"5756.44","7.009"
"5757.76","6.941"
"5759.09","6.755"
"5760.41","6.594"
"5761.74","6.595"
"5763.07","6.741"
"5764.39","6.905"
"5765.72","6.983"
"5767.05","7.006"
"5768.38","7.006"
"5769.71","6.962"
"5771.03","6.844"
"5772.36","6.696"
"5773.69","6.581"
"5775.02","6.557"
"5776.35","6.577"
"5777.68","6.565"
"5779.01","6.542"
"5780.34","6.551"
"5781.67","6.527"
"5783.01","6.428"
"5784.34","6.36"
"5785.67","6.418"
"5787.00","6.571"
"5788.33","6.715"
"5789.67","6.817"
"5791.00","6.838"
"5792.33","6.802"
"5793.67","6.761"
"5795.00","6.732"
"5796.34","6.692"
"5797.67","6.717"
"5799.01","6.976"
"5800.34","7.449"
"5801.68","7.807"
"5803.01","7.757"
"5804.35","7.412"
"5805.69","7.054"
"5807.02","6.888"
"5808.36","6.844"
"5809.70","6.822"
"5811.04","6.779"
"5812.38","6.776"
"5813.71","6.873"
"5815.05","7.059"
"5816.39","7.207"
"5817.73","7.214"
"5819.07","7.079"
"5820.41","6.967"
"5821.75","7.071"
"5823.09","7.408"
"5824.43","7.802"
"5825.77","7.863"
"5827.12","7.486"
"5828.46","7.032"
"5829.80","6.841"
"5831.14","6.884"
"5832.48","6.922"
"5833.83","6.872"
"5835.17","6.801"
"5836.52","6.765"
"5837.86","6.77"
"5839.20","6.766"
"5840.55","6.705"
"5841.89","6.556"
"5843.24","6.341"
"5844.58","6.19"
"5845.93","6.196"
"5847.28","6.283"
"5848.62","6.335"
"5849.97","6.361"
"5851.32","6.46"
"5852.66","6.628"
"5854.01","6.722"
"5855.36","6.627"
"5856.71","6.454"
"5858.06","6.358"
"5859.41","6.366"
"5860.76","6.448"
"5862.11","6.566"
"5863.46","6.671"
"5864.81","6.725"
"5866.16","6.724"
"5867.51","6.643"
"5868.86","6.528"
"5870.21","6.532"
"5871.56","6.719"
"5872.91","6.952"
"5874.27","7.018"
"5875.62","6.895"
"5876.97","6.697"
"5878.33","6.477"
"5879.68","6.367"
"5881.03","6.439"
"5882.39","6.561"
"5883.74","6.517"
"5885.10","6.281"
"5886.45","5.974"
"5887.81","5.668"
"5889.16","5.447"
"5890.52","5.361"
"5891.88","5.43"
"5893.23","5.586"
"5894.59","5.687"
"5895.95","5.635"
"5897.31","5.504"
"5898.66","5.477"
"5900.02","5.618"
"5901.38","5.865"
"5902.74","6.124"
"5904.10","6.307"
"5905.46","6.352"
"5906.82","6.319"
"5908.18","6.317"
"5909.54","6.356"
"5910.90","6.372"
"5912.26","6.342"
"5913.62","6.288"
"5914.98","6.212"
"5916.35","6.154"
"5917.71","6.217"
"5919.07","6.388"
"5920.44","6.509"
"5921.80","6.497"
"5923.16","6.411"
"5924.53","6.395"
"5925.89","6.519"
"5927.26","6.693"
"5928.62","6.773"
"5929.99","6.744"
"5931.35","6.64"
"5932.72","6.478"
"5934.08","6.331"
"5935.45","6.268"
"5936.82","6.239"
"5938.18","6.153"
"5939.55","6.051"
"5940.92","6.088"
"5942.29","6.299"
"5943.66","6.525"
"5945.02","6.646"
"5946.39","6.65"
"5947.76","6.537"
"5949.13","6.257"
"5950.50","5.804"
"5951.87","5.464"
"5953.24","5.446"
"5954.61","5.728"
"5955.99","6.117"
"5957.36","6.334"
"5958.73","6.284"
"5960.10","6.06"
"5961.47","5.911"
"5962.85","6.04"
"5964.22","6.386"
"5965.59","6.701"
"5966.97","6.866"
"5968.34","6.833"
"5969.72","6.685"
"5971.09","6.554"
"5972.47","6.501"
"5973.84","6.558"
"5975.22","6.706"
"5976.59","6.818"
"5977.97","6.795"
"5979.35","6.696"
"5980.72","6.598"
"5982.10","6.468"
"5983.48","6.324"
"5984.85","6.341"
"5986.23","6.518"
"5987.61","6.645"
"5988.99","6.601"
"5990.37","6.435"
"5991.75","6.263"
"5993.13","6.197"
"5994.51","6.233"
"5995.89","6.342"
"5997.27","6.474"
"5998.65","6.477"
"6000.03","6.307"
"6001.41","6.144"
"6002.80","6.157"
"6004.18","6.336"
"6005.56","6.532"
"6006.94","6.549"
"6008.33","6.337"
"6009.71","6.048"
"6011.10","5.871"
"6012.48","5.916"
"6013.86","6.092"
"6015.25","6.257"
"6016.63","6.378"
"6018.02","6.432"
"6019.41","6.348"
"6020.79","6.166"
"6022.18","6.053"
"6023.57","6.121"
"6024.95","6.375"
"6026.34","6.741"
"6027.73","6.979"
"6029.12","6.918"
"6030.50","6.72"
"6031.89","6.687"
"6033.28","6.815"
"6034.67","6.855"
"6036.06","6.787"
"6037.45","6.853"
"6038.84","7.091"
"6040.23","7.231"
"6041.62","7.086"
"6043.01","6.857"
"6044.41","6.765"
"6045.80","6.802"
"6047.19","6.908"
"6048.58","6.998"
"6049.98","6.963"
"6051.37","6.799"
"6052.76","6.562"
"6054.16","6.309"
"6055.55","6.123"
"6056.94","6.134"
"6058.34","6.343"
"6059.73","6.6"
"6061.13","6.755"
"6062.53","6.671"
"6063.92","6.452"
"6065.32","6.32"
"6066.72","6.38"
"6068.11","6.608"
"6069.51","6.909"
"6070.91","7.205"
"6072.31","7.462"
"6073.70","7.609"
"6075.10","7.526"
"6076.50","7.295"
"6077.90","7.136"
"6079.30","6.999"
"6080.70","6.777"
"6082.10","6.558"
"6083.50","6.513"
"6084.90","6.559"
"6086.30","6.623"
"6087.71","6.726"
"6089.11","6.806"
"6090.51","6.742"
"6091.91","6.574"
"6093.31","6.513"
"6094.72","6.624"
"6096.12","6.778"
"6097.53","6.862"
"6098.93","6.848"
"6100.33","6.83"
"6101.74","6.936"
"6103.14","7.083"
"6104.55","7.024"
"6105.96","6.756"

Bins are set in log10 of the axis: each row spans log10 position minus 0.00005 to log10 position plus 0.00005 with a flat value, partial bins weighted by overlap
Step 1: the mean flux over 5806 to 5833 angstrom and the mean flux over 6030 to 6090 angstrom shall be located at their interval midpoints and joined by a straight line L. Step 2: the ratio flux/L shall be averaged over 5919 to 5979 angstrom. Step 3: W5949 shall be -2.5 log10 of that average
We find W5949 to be 0.09 mag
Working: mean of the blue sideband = 7.09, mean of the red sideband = 6.79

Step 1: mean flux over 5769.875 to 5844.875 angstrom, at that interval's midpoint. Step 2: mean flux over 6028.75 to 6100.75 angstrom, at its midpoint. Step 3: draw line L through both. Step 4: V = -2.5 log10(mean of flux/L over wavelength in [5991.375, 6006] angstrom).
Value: 0.08 mag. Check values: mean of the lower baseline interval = 6.89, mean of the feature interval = 6.31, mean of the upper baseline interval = 6.79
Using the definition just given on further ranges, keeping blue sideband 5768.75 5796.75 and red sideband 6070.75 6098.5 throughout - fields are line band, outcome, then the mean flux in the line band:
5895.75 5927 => 0.093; 6.2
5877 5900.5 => 0.142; 5.91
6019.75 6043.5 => 0.020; 6.72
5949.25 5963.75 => 0.145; 5.94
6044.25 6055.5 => 0.021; 6.73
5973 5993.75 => 0.045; 6.53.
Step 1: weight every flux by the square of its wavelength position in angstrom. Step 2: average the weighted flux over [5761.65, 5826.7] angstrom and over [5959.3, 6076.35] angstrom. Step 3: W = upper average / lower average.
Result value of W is 1.02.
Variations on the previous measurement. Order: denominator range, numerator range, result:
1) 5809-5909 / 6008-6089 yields 1.09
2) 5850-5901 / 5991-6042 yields 1.08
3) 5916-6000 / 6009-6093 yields 1.08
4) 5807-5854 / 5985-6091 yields 1.03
